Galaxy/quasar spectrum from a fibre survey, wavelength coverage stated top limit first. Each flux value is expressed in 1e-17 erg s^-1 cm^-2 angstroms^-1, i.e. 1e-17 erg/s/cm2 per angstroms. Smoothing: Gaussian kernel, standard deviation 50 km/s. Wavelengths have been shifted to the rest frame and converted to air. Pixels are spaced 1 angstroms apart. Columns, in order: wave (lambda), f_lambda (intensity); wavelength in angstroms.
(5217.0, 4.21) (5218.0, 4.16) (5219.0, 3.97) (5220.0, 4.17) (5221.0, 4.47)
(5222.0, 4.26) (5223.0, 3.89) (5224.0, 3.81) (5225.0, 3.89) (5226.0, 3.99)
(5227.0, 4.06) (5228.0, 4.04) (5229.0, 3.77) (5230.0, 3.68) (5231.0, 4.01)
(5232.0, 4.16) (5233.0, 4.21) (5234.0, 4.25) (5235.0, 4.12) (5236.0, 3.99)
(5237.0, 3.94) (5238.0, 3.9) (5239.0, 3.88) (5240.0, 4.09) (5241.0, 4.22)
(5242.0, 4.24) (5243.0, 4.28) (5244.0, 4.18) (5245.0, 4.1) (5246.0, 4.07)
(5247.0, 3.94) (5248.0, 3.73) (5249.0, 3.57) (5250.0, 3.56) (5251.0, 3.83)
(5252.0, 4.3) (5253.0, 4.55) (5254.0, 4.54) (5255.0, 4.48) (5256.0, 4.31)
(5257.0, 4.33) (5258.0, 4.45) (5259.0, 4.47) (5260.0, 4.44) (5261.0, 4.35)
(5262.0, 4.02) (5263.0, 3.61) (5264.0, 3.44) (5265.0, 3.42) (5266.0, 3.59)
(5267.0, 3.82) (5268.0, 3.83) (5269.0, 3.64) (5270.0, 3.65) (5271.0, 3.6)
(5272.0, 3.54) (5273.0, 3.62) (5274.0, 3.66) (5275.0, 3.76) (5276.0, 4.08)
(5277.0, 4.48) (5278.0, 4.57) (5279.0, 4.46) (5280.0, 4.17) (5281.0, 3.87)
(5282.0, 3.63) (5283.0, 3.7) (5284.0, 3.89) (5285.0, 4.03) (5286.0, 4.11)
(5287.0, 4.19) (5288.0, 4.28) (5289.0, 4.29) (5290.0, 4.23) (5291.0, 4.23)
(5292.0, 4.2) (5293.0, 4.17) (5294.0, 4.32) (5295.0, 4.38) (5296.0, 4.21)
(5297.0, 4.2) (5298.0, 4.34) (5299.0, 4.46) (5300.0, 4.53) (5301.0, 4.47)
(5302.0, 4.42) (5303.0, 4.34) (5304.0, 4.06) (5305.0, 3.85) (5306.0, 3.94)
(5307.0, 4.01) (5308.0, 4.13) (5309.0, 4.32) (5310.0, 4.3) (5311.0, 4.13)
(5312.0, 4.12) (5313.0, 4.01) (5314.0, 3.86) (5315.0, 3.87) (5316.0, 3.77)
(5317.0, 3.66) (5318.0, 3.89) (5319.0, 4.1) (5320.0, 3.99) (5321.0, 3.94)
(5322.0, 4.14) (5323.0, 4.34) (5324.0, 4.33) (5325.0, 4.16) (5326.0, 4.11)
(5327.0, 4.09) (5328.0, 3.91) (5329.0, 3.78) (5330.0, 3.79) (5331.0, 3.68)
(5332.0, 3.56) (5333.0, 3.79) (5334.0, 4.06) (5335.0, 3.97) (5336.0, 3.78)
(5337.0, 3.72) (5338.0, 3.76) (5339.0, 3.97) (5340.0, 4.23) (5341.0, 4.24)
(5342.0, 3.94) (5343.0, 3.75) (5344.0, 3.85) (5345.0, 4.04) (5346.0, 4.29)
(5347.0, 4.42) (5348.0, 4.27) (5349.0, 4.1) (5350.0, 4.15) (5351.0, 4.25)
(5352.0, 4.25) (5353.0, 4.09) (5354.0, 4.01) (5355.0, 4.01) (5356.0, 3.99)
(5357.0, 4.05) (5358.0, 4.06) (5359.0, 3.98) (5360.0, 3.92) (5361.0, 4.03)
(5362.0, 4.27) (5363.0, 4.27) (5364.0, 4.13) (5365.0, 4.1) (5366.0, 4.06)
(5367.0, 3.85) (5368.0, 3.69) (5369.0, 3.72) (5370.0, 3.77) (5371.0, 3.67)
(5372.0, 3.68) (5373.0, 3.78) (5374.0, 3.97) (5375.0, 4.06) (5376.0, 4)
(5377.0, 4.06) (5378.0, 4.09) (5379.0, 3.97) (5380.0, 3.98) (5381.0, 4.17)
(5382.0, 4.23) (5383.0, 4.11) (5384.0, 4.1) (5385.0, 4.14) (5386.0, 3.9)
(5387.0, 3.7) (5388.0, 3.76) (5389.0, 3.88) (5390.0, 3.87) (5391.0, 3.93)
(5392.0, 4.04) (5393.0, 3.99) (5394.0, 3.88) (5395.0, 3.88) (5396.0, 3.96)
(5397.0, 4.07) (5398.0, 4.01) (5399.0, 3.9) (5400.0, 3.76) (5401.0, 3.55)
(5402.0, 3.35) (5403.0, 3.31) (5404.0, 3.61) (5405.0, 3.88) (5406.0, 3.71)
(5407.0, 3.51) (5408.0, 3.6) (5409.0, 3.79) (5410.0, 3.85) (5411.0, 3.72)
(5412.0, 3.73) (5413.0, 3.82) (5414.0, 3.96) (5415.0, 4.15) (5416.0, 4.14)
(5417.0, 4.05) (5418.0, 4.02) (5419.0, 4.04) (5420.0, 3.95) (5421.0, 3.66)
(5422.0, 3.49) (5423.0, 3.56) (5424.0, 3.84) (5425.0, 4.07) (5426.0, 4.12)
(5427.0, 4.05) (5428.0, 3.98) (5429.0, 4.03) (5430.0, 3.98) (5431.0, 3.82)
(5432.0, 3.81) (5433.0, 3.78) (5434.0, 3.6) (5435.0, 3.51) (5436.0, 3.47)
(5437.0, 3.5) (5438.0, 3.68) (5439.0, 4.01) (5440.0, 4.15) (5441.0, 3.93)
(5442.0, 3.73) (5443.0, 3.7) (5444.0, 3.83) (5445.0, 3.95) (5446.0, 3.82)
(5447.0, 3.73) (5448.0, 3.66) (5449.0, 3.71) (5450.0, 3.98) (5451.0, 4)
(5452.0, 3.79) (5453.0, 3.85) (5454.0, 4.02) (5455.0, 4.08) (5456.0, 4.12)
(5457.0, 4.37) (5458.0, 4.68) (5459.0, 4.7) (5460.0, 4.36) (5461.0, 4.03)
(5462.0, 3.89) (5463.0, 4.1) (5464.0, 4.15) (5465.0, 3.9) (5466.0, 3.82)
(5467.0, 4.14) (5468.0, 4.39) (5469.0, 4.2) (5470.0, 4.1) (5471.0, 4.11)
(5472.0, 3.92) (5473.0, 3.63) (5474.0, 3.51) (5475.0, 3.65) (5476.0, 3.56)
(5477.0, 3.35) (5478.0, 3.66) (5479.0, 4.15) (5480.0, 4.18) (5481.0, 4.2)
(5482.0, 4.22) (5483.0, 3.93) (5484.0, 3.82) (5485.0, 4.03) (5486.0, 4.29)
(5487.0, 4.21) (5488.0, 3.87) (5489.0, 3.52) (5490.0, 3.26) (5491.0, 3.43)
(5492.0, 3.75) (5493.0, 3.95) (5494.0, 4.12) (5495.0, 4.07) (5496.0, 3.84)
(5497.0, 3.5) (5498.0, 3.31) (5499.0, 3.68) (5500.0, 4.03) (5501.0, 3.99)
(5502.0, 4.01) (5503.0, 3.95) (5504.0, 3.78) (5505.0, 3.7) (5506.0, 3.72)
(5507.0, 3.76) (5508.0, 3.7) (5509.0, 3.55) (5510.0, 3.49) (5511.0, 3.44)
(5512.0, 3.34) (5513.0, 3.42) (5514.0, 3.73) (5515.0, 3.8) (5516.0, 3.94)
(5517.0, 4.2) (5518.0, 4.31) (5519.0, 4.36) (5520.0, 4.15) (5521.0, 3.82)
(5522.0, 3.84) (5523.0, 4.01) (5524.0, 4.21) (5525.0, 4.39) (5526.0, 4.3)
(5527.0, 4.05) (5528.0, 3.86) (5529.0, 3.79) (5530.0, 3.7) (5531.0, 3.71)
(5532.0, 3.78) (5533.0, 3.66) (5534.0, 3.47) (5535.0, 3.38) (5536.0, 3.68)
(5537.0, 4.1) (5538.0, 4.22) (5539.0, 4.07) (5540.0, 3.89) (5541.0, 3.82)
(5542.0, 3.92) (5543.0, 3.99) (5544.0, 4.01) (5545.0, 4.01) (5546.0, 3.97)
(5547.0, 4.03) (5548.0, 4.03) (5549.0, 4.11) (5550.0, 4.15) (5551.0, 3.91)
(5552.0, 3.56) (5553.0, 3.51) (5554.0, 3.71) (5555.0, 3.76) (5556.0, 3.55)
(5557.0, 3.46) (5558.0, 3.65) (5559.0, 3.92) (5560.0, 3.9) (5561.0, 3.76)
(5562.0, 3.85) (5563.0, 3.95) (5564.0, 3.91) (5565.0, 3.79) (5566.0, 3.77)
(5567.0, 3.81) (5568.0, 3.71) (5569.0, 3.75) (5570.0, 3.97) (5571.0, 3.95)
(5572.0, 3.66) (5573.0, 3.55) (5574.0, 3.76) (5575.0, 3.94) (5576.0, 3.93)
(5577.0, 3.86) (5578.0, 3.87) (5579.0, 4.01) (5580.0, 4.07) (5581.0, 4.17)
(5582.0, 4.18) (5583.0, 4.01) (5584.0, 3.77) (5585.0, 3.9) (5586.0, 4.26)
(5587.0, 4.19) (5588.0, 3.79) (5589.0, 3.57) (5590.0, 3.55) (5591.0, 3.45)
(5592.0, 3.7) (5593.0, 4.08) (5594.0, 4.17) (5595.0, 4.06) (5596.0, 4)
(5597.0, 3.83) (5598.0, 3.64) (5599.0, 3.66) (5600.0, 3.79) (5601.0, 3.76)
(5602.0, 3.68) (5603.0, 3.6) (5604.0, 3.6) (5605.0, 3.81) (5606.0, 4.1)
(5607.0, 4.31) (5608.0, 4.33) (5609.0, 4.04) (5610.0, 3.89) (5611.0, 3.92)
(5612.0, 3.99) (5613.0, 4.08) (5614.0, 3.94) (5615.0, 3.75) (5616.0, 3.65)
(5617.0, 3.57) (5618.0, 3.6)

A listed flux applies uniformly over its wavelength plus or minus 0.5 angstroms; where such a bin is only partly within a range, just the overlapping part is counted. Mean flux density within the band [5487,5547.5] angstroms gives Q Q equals 3.84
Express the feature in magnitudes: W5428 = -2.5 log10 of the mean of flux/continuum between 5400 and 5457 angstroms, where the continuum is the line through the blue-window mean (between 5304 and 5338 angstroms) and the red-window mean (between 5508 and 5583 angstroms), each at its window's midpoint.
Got 0.03 mag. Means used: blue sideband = 3.97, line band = 3.82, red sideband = 3.86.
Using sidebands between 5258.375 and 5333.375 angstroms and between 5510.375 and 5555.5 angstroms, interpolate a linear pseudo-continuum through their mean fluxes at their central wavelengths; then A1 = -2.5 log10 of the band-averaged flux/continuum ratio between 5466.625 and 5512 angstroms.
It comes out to 0.02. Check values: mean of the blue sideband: 4.03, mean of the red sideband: 3.89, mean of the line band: 3.83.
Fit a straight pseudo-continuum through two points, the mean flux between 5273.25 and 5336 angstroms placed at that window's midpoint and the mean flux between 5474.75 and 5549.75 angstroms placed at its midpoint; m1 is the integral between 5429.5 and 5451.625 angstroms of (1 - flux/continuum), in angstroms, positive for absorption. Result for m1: 0.8 angstroms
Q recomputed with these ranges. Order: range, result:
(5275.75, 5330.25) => 4.13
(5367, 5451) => 3.85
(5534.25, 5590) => 3.87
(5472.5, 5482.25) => 3.8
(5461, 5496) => 3.91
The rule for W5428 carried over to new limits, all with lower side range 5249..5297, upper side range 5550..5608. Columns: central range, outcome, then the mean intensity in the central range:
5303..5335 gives 0.005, 4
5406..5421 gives 0.023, 3.87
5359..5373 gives 0.014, 3.93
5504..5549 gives 0.001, 3.87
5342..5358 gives -0.027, 4.09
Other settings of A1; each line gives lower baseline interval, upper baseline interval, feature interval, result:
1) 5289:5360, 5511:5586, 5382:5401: 0.02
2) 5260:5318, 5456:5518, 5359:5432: 0.02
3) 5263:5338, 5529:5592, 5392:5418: 0.04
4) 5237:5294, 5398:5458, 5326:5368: -0.02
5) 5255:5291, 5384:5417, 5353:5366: -0.05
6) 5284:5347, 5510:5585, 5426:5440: 0.04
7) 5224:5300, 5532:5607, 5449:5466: -0.05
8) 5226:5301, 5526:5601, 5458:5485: -0.02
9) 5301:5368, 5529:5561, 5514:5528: -0.06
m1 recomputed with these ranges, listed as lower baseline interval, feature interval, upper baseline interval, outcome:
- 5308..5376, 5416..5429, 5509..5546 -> 0.1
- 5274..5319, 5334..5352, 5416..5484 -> 0.1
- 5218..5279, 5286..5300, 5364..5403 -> -1.0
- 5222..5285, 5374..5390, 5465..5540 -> -0.3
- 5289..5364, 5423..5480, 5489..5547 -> 0.0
